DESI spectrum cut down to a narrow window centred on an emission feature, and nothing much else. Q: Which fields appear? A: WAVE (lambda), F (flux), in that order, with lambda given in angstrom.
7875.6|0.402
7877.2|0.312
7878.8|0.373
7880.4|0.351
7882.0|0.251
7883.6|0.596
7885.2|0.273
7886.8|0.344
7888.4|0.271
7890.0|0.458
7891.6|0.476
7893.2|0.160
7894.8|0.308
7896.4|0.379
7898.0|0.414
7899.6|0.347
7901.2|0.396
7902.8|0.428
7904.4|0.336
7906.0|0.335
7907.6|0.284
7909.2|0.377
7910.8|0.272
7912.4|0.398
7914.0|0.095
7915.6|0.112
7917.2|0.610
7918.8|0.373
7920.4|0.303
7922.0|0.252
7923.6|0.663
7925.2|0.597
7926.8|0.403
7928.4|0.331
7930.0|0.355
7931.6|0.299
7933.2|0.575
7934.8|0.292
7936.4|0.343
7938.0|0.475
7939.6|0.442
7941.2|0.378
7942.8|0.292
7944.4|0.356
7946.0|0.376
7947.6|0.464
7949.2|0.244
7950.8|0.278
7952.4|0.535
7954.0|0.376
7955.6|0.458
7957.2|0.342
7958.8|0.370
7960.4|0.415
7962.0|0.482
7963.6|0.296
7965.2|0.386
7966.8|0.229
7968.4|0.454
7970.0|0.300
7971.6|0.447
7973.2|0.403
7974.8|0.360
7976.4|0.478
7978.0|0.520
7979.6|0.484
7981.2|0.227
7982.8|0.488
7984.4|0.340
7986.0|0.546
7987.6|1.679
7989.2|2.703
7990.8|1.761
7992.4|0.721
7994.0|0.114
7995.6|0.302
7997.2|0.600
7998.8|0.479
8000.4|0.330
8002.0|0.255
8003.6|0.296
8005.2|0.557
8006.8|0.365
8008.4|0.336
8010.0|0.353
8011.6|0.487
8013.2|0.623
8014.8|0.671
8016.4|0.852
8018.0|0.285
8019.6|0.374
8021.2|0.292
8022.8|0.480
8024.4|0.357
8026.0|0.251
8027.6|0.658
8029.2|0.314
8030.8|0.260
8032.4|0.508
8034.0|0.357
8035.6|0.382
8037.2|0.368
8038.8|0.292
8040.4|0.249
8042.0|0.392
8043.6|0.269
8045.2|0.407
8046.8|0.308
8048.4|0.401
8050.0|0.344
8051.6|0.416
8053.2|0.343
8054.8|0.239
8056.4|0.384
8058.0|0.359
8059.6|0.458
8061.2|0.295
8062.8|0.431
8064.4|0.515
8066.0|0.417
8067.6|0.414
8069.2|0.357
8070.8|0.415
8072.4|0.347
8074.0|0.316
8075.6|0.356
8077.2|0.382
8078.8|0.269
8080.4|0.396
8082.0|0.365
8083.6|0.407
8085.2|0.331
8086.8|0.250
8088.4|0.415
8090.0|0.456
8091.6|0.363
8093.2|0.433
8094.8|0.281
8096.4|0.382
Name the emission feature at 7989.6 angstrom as H-alpha 6563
